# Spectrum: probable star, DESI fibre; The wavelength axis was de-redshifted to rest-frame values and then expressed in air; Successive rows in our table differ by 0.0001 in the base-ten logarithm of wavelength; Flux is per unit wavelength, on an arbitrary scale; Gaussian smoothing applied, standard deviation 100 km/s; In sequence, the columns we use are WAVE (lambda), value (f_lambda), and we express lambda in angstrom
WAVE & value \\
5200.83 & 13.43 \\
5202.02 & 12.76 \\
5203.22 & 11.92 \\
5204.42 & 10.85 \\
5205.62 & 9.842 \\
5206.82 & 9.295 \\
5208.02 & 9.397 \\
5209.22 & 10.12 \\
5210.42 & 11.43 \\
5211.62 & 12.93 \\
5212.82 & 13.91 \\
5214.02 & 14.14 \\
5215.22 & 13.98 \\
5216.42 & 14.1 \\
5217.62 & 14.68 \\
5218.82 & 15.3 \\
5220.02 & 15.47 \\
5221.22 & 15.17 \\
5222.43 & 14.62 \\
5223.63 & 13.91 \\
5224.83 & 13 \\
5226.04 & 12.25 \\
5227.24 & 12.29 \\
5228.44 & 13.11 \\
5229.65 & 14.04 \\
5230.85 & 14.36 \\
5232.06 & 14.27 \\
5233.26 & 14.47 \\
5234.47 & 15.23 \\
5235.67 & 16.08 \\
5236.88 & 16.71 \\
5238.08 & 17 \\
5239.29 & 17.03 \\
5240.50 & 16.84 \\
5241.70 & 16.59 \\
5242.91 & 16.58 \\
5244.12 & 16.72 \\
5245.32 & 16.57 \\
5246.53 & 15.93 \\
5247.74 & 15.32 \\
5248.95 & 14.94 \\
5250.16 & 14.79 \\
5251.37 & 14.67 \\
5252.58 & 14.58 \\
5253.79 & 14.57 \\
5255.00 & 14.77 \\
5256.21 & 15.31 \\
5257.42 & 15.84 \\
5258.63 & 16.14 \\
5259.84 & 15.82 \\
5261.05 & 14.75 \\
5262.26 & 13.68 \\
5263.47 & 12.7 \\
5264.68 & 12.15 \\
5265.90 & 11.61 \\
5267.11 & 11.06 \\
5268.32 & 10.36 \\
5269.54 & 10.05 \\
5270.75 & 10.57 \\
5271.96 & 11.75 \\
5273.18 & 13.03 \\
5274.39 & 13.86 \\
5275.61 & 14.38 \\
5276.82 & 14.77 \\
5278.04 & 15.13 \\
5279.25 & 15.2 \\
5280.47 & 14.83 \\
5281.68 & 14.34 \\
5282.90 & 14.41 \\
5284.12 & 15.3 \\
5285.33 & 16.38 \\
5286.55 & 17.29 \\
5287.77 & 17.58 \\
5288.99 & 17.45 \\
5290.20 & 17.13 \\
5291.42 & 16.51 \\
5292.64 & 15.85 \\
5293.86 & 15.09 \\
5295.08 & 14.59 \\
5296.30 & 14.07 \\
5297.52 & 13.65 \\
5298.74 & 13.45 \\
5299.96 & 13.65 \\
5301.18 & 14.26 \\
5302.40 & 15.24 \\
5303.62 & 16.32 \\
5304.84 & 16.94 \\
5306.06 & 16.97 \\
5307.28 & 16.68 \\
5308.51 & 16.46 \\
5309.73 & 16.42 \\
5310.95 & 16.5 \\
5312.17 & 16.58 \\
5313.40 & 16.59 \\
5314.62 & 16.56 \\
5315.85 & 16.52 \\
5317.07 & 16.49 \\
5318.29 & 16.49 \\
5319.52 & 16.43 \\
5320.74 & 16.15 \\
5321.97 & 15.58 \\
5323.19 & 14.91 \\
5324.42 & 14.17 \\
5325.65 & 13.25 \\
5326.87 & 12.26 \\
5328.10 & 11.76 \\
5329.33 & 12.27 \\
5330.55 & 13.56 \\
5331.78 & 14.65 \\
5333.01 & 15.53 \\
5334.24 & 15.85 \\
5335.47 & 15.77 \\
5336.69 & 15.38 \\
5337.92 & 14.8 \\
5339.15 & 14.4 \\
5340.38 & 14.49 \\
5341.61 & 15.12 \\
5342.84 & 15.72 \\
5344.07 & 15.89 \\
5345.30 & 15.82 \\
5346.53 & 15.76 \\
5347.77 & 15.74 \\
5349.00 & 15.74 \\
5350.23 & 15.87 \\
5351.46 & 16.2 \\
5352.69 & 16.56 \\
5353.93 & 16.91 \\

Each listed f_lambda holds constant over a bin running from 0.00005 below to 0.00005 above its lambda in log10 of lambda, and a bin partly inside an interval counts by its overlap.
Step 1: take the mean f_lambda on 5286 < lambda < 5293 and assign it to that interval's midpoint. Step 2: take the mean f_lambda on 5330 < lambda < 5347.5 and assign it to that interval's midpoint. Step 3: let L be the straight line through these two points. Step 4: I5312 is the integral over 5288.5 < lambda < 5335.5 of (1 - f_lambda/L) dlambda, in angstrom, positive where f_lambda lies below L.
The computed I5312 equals 2.5 angstrom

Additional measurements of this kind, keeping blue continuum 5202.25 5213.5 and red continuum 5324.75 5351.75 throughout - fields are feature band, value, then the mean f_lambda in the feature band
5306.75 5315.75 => -1.60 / 16.5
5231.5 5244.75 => -4.59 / 16.2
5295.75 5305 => -0.58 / 14.6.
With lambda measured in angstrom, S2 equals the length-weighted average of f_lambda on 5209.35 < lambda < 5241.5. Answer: 14.4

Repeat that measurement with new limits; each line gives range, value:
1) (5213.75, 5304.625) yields 14.7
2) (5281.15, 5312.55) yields 15.7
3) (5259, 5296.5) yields 14.3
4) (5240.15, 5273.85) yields 14.2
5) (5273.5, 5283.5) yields 14.6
